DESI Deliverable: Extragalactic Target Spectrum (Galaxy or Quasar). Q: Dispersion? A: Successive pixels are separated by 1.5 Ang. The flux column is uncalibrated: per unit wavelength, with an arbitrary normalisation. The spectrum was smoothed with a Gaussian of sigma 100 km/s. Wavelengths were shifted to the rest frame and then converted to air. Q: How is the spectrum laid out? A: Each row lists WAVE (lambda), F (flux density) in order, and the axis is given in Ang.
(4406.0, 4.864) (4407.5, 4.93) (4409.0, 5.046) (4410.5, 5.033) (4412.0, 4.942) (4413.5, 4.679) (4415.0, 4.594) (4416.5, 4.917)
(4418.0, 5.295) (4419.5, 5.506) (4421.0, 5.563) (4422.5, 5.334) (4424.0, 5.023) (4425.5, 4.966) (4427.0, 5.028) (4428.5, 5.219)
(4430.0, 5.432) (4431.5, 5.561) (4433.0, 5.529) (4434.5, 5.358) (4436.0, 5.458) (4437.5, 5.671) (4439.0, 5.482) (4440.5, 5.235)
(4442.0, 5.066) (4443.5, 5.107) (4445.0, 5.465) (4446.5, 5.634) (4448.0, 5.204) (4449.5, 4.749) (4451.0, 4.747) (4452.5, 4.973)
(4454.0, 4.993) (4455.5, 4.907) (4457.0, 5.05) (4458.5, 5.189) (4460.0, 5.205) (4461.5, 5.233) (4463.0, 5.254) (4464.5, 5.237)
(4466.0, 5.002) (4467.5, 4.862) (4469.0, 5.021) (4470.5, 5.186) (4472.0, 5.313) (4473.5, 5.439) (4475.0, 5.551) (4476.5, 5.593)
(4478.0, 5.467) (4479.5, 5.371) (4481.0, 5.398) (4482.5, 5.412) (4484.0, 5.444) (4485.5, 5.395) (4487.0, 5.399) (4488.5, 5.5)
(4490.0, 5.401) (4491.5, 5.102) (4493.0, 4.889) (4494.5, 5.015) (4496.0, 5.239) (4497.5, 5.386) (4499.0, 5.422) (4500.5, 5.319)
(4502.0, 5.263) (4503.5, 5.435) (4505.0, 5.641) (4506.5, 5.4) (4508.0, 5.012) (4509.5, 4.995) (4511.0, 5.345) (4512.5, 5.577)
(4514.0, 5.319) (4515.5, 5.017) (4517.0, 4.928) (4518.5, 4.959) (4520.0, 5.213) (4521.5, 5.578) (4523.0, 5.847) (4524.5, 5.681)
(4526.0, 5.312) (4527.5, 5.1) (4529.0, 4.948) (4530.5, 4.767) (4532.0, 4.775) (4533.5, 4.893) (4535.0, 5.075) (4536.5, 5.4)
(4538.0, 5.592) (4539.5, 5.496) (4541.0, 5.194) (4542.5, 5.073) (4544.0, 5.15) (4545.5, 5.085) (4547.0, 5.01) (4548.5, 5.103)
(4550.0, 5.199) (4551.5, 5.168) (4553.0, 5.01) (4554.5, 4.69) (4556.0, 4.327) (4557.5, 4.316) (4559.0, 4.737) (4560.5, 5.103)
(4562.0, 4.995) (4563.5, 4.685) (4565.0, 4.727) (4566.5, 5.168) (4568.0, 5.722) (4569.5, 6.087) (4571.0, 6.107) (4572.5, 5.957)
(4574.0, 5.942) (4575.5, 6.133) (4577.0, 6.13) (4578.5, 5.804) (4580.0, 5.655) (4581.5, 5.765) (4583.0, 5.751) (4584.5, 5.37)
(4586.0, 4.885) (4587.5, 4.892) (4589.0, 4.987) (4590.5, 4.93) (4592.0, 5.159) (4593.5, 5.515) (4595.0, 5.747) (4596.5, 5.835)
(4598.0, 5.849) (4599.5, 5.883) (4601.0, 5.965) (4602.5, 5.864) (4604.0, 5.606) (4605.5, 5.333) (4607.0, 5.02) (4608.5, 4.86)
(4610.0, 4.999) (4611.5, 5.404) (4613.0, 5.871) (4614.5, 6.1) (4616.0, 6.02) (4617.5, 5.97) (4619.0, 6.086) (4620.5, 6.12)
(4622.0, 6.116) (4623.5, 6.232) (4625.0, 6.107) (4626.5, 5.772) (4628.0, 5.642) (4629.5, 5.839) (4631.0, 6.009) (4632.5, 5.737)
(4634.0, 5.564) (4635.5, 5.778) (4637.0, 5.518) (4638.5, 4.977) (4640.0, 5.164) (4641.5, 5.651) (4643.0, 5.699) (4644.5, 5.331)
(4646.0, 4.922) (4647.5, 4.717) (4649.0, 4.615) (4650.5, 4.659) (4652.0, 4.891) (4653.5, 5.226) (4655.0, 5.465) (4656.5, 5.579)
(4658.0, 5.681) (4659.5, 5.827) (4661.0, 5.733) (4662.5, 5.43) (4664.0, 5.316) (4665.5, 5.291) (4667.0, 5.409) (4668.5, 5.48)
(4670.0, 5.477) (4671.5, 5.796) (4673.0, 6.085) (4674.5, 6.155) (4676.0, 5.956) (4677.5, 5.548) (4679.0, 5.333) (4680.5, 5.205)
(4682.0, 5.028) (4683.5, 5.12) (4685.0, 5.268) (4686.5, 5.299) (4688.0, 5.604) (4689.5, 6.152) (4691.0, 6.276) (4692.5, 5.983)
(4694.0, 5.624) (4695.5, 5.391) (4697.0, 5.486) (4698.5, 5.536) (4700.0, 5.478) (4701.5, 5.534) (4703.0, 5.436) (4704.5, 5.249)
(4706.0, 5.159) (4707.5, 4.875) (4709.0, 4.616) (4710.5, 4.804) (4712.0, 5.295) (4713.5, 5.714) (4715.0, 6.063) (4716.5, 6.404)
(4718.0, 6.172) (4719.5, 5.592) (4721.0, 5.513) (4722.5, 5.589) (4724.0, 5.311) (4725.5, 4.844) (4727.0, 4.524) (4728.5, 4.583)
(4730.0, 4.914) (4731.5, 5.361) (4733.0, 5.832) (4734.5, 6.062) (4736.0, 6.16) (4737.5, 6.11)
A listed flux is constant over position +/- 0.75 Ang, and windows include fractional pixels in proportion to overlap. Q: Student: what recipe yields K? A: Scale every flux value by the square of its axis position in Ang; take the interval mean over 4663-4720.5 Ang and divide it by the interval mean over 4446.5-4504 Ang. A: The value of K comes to 1.16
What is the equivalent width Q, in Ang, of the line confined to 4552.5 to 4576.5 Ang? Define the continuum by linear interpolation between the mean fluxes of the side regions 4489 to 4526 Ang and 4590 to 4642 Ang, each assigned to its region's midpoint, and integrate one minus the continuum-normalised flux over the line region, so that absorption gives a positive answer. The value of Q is 1.1 Ang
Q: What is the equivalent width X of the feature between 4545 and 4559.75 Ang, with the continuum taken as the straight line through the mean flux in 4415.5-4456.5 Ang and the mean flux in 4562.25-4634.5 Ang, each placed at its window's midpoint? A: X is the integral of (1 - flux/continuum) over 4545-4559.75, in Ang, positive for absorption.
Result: 1.8 Ang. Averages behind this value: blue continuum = 5.23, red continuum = 5.64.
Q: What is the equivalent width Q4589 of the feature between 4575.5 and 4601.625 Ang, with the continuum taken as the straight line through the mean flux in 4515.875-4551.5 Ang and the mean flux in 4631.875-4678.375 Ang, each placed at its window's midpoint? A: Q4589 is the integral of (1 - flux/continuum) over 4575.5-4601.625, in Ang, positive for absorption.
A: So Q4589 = -1.23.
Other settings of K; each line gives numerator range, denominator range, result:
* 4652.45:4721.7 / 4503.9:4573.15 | 1.14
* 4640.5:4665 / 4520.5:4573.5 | 1.07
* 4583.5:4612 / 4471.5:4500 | 1.06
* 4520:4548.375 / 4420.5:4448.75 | 1.02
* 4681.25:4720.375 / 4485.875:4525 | 1.13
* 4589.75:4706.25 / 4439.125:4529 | 1.13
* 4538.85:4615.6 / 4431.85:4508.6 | 1.07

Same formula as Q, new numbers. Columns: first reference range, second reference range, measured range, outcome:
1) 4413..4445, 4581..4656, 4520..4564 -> 2.59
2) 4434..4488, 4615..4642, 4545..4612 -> 3.47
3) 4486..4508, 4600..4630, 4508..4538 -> 1.12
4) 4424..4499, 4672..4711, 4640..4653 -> 0.87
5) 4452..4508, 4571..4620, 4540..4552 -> 0.73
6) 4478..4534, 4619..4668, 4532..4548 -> 0.45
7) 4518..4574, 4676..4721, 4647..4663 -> 0.43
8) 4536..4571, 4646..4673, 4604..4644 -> -3.13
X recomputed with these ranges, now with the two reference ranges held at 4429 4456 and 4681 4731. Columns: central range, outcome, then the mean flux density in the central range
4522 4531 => 0.01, 5.3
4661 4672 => -0.17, 5.47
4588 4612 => -0.37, 5.43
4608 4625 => -1.49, 5.83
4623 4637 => -1.22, 5.83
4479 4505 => -0.20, 5.33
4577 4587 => -0.43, 5.57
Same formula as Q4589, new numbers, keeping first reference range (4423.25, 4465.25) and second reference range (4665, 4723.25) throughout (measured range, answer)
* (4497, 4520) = 0.1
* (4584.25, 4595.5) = 0.5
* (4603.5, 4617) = -0.1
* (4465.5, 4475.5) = 0.1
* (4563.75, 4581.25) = -1.2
